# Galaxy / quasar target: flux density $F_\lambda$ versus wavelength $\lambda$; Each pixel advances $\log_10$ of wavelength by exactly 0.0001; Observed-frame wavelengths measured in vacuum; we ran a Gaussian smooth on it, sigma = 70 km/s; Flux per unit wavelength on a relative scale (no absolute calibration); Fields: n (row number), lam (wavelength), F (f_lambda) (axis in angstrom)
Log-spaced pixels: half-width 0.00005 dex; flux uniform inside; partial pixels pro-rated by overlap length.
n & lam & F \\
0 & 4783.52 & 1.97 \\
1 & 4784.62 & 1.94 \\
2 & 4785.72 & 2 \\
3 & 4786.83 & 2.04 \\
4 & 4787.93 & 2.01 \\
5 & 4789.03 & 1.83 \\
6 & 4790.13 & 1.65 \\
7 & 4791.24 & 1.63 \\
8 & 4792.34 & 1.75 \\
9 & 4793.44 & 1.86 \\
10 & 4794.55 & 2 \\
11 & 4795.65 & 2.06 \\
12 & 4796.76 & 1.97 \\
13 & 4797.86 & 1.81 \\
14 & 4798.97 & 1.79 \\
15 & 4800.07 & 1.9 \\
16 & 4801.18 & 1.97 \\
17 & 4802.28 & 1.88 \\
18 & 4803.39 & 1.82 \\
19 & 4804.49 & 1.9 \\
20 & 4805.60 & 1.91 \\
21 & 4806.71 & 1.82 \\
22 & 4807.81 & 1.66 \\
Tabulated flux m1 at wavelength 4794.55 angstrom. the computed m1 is 2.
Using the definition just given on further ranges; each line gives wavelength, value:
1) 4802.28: 1.88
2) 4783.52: 1.97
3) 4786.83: 2.04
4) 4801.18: 1.97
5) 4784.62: 1.94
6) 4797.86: 1.81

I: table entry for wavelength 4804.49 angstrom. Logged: 1.9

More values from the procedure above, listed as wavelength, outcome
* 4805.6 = 1.91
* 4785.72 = 2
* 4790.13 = 1.65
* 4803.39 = 1.82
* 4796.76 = 1.97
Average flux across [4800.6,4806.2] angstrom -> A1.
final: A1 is 1.89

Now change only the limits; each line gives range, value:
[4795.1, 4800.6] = 1.91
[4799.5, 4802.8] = 1.92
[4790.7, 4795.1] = 1.81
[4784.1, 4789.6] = 1.96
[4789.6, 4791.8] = 1.64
